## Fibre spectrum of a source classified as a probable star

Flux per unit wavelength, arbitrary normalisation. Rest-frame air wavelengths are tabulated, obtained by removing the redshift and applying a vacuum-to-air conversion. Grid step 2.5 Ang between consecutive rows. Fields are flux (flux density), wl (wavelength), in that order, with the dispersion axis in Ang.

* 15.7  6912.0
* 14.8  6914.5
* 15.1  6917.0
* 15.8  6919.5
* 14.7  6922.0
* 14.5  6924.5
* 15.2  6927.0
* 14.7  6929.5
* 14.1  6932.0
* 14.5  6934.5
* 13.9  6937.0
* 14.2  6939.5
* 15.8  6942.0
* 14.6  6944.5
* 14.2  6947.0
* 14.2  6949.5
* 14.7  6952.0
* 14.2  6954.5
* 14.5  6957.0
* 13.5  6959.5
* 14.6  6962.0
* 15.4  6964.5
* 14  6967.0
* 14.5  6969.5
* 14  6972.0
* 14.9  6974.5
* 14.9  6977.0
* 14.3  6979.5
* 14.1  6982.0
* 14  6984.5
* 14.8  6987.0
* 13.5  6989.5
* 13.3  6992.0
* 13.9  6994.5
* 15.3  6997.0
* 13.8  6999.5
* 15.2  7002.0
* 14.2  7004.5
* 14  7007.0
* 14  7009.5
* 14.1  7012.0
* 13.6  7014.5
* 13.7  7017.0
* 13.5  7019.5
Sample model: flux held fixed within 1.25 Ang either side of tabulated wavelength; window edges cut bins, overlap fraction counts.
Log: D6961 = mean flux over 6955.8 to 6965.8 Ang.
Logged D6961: 14.5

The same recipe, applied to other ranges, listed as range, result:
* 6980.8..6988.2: 14.3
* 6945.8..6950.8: 14.2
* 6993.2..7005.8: 14.5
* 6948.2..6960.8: 14.2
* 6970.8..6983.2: 14.4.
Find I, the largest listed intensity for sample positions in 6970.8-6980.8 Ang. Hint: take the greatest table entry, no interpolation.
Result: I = 14.9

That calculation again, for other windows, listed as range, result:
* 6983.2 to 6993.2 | 14.8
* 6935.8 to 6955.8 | 15.8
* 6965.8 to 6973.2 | 14.5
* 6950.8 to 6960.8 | 14.7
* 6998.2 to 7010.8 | 15.2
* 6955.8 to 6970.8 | 15.4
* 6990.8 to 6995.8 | 13.9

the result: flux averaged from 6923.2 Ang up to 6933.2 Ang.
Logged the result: 14.6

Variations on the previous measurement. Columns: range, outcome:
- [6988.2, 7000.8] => 14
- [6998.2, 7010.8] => 14.2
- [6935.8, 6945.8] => 14.6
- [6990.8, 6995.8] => 13.6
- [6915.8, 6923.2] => 15.2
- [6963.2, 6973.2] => 14.5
